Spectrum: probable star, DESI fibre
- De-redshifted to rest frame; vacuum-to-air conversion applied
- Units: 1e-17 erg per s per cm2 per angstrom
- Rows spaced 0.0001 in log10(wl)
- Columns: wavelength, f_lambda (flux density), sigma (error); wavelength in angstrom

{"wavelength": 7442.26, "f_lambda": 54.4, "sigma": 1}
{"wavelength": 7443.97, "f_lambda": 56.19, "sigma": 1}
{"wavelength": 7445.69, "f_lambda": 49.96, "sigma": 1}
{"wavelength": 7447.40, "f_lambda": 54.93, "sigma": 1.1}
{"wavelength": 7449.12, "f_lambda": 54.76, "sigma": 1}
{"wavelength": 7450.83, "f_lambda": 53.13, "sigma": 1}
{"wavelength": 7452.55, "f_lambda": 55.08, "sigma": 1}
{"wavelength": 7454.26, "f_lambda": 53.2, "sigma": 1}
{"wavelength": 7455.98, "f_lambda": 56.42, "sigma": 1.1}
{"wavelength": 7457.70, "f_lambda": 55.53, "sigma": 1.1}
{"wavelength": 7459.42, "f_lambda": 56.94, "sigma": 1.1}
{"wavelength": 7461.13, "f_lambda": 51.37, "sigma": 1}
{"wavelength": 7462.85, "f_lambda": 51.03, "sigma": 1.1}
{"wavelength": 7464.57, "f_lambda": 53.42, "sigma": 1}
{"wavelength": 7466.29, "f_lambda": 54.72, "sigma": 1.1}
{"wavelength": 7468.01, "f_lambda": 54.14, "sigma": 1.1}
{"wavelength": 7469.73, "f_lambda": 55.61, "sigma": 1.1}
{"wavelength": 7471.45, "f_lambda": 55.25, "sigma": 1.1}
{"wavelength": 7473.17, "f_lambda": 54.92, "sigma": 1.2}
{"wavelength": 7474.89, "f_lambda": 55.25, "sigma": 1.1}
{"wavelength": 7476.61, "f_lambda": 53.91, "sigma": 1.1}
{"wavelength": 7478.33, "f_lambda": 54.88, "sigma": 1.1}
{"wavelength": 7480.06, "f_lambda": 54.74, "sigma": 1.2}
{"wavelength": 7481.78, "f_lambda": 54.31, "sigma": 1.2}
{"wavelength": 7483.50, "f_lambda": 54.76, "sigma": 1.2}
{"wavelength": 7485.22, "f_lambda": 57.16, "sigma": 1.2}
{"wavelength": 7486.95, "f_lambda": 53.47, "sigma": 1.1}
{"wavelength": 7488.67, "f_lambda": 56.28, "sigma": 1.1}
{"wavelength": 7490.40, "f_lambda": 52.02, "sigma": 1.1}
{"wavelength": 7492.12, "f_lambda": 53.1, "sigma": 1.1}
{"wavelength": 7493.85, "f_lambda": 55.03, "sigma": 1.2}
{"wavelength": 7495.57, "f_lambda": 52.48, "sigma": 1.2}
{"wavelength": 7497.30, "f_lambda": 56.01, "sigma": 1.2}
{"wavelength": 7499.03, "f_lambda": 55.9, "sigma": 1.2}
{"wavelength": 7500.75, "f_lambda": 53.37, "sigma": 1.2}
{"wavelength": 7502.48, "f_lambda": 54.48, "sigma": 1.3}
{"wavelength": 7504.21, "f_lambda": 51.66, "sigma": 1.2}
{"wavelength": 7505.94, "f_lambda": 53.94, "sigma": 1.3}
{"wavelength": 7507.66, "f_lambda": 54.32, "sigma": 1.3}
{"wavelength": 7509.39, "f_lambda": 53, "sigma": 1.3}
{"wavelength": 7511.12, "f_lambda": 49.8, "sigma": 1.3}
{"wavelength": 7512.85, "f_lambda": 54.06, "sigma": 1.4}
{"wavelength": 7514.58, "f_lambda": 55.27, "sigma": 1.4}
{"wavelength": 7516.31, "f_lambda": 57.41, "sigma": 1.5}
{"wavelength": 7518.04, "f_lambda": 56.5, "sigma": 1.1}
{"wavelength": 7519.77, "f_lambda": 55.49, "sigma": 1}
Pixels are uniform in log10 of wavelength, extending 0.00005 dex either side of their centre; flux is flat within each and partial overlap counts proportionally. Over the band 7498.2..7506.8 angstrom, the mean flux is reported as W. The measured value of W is 53.9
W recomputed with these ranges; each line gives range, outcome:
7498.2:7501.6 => 54.7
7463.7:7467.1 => 54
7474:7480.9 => 54.7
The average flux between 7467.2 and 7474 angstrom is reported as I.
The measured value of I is 55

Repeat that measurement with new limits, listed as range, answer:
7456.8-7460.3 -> 56.2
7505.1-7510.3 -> 53.8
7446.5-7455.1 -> 54.2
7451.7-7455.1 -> 54.2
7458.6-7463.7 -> 53.1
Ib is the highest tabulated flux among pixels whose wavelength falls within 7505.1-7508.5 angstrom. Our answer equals 54.32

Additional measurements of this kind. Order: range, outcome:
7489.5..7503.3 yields 56.01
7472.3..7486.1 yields 57.16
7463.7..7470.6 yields 55.61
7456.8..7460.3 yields 56.94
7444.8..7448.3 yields 54.93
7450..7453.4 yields 55.08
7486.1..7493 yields 56.28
